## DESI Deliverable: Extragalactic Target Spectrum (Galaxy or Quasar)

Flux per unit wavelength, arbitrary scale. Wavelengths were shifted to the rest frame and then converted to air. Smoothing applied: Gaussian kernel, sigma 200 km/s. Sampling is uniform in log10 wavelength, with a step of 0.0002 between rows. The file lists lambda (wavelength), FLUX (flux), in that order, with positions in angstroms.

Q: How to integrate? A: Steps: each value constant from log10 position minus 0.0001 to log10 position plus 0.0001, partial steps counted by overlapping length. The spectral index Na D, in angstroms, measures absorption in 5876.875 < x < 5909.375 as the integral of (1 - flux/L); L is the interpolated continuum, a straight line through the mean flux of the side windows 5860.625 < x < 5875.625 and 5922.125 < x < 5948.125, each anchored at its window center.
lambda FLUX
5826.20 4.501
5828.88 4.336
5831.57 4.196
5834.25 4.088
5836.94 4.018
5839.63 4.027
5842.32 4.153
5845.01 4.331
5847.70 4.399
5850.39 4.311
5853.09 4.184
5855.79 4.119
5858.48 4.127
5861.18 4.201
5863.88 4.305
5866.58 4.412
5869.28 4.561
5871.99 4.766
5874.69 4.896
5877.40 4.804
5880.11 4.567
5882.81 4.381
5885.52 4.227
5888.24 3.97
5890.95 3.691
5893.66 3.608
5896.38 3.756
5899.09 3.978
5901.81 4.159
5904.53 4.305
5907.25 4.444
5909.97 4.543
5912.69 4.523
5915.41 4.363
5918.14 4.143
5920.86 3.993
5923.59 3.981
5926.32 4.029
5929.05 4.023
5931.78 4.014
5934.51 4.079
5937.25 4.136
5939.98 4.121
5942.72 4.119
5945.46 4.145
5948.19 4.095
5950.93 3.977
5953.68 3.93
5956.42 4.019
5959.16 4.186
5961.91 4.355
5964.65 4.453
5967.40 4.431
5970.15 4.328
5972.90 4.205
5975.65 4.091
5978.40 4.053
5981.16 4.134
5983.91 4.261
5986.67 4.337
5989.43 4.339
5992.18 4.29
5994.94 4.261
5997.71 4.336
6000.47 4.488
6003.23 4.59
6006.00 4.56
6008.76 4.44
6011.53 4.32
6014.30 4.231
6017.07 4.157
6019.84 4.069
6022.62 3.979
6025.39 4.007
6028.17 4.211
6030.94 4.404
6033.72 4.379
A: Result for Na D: 1.6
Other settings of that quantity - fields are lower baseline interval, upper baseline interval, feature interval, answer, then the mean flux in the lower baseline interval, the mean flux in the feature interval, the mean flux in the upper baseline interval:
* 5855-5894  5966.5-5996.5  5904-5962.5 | 1.76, 4.33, 4.16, 4.25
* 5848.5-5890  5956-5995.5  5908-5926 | 0.31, 4.38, 4.25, 4.26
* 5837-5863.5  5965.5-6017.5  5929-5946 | 0.70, 4.2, 4.09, 4.31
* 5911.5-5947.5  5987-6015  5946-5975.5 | 0.34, 4.13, 4.19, 4.39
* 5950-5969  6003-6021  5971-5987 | 0.27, 4.2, 4.17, 4.33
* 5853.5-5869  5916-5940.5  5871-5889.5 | -1.37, 4.25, 4.51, 4.06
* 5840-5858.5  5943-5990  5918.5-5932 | 0.60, 4.23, 4.02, 4.19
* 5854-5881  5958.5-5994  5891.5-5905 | 1.50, 4.47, 3.92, 4.27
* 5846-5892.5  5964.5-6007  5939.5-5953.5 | 0.81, 4.35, 4.07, 4.32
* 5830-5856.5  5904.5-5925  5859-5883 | -1.78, 4.18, 4.54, 4.29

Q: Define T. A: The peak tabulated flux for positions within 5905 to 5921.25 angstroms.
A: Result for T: 4.543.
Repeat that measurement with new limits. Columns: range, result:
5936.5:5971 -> 4.453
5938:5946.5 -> 4.145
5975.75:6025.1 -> 4.59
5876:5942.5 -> 4.804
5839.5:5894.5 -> 4.896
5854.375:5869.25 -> 4.412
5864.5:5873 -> 4.766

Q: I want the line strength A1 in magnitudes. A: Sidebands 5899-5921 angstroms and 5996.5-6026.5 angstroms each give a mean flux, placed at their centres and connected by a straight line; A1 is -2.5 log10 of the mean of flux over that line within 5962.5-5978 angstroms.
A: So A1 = 0.00 mag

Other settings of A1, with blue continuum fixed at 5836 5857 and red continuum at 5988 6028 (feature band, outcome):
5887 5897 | 0.128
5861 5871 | -0.049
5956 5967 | -0.007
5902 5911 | -0.041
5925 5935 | 0.055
